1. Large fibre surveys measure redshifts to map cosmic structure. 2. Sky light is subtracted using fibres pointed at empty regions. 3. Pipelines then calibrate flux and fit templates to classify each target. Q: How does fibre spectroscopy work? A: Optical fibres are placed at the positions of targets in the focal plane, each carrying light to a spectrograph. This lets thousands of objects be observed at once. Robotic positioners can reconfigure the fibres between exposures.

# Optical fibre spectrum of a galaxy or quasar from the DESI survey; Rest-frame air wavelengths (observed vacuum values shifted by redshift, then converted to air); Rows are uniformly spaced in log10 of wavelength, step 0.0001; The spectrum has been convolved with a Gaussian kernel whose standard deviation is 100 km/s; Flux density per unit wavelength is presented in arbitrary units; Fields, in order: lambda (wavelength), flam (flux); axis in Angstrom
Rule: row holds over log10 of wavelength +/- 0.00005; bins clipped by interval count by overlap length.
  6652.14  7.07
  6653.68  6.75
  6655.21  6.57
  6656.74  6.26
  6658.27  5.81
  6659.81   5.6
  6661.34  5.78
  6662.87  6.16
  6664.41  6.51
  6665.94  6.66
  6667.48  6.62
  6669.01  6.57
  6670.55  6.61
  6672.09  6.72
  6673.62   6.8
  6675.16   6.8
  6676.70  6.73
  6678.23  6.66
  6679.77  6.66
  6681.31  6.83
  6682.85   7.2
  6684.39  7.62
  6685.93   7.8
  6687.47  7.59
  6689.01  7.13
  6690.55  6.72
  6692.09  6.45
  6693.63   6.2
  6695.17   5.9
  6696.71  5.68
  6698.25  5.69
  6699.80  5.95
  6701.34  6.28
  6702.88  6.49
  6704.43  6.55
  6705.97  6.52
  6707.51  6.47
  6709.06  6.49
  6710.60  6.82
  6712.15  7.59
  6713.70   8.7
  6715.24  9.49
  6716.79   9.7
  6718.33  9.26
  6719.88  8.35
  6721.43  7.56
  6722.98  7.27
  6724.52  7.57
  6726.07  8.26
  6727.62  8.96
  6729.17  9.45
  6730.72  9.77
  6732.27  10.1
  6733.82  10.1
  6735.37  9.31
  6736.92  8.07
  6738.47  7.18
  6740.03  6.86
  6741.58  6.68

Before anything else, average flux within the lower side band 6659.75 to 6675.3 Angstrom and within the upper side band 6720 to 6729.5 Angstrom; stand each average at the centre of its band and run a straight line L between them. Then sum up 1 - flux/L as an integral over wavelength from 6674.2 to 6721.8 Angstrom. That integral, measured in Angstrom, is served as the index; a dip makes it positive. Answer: 1.7 Angstrom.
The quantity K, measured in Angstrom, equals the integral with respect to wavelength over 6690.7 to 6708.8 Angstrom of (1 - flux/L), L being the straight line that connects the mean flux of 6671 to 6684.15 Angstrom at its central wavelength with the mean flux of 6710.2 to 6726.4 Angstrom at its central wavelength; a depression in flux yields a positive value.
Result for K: 3.3 Angstrom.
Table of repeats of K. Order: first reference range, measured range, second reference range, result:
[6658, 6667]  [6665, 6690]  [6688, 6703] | -3.03 Angstrom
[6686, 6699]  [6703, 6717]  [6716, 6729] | 0.35 Angstrom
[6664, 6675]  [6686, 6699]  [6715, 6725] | 1.66 Angstrom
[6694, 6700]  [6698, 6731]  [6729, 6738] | -0.68 Angstrom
